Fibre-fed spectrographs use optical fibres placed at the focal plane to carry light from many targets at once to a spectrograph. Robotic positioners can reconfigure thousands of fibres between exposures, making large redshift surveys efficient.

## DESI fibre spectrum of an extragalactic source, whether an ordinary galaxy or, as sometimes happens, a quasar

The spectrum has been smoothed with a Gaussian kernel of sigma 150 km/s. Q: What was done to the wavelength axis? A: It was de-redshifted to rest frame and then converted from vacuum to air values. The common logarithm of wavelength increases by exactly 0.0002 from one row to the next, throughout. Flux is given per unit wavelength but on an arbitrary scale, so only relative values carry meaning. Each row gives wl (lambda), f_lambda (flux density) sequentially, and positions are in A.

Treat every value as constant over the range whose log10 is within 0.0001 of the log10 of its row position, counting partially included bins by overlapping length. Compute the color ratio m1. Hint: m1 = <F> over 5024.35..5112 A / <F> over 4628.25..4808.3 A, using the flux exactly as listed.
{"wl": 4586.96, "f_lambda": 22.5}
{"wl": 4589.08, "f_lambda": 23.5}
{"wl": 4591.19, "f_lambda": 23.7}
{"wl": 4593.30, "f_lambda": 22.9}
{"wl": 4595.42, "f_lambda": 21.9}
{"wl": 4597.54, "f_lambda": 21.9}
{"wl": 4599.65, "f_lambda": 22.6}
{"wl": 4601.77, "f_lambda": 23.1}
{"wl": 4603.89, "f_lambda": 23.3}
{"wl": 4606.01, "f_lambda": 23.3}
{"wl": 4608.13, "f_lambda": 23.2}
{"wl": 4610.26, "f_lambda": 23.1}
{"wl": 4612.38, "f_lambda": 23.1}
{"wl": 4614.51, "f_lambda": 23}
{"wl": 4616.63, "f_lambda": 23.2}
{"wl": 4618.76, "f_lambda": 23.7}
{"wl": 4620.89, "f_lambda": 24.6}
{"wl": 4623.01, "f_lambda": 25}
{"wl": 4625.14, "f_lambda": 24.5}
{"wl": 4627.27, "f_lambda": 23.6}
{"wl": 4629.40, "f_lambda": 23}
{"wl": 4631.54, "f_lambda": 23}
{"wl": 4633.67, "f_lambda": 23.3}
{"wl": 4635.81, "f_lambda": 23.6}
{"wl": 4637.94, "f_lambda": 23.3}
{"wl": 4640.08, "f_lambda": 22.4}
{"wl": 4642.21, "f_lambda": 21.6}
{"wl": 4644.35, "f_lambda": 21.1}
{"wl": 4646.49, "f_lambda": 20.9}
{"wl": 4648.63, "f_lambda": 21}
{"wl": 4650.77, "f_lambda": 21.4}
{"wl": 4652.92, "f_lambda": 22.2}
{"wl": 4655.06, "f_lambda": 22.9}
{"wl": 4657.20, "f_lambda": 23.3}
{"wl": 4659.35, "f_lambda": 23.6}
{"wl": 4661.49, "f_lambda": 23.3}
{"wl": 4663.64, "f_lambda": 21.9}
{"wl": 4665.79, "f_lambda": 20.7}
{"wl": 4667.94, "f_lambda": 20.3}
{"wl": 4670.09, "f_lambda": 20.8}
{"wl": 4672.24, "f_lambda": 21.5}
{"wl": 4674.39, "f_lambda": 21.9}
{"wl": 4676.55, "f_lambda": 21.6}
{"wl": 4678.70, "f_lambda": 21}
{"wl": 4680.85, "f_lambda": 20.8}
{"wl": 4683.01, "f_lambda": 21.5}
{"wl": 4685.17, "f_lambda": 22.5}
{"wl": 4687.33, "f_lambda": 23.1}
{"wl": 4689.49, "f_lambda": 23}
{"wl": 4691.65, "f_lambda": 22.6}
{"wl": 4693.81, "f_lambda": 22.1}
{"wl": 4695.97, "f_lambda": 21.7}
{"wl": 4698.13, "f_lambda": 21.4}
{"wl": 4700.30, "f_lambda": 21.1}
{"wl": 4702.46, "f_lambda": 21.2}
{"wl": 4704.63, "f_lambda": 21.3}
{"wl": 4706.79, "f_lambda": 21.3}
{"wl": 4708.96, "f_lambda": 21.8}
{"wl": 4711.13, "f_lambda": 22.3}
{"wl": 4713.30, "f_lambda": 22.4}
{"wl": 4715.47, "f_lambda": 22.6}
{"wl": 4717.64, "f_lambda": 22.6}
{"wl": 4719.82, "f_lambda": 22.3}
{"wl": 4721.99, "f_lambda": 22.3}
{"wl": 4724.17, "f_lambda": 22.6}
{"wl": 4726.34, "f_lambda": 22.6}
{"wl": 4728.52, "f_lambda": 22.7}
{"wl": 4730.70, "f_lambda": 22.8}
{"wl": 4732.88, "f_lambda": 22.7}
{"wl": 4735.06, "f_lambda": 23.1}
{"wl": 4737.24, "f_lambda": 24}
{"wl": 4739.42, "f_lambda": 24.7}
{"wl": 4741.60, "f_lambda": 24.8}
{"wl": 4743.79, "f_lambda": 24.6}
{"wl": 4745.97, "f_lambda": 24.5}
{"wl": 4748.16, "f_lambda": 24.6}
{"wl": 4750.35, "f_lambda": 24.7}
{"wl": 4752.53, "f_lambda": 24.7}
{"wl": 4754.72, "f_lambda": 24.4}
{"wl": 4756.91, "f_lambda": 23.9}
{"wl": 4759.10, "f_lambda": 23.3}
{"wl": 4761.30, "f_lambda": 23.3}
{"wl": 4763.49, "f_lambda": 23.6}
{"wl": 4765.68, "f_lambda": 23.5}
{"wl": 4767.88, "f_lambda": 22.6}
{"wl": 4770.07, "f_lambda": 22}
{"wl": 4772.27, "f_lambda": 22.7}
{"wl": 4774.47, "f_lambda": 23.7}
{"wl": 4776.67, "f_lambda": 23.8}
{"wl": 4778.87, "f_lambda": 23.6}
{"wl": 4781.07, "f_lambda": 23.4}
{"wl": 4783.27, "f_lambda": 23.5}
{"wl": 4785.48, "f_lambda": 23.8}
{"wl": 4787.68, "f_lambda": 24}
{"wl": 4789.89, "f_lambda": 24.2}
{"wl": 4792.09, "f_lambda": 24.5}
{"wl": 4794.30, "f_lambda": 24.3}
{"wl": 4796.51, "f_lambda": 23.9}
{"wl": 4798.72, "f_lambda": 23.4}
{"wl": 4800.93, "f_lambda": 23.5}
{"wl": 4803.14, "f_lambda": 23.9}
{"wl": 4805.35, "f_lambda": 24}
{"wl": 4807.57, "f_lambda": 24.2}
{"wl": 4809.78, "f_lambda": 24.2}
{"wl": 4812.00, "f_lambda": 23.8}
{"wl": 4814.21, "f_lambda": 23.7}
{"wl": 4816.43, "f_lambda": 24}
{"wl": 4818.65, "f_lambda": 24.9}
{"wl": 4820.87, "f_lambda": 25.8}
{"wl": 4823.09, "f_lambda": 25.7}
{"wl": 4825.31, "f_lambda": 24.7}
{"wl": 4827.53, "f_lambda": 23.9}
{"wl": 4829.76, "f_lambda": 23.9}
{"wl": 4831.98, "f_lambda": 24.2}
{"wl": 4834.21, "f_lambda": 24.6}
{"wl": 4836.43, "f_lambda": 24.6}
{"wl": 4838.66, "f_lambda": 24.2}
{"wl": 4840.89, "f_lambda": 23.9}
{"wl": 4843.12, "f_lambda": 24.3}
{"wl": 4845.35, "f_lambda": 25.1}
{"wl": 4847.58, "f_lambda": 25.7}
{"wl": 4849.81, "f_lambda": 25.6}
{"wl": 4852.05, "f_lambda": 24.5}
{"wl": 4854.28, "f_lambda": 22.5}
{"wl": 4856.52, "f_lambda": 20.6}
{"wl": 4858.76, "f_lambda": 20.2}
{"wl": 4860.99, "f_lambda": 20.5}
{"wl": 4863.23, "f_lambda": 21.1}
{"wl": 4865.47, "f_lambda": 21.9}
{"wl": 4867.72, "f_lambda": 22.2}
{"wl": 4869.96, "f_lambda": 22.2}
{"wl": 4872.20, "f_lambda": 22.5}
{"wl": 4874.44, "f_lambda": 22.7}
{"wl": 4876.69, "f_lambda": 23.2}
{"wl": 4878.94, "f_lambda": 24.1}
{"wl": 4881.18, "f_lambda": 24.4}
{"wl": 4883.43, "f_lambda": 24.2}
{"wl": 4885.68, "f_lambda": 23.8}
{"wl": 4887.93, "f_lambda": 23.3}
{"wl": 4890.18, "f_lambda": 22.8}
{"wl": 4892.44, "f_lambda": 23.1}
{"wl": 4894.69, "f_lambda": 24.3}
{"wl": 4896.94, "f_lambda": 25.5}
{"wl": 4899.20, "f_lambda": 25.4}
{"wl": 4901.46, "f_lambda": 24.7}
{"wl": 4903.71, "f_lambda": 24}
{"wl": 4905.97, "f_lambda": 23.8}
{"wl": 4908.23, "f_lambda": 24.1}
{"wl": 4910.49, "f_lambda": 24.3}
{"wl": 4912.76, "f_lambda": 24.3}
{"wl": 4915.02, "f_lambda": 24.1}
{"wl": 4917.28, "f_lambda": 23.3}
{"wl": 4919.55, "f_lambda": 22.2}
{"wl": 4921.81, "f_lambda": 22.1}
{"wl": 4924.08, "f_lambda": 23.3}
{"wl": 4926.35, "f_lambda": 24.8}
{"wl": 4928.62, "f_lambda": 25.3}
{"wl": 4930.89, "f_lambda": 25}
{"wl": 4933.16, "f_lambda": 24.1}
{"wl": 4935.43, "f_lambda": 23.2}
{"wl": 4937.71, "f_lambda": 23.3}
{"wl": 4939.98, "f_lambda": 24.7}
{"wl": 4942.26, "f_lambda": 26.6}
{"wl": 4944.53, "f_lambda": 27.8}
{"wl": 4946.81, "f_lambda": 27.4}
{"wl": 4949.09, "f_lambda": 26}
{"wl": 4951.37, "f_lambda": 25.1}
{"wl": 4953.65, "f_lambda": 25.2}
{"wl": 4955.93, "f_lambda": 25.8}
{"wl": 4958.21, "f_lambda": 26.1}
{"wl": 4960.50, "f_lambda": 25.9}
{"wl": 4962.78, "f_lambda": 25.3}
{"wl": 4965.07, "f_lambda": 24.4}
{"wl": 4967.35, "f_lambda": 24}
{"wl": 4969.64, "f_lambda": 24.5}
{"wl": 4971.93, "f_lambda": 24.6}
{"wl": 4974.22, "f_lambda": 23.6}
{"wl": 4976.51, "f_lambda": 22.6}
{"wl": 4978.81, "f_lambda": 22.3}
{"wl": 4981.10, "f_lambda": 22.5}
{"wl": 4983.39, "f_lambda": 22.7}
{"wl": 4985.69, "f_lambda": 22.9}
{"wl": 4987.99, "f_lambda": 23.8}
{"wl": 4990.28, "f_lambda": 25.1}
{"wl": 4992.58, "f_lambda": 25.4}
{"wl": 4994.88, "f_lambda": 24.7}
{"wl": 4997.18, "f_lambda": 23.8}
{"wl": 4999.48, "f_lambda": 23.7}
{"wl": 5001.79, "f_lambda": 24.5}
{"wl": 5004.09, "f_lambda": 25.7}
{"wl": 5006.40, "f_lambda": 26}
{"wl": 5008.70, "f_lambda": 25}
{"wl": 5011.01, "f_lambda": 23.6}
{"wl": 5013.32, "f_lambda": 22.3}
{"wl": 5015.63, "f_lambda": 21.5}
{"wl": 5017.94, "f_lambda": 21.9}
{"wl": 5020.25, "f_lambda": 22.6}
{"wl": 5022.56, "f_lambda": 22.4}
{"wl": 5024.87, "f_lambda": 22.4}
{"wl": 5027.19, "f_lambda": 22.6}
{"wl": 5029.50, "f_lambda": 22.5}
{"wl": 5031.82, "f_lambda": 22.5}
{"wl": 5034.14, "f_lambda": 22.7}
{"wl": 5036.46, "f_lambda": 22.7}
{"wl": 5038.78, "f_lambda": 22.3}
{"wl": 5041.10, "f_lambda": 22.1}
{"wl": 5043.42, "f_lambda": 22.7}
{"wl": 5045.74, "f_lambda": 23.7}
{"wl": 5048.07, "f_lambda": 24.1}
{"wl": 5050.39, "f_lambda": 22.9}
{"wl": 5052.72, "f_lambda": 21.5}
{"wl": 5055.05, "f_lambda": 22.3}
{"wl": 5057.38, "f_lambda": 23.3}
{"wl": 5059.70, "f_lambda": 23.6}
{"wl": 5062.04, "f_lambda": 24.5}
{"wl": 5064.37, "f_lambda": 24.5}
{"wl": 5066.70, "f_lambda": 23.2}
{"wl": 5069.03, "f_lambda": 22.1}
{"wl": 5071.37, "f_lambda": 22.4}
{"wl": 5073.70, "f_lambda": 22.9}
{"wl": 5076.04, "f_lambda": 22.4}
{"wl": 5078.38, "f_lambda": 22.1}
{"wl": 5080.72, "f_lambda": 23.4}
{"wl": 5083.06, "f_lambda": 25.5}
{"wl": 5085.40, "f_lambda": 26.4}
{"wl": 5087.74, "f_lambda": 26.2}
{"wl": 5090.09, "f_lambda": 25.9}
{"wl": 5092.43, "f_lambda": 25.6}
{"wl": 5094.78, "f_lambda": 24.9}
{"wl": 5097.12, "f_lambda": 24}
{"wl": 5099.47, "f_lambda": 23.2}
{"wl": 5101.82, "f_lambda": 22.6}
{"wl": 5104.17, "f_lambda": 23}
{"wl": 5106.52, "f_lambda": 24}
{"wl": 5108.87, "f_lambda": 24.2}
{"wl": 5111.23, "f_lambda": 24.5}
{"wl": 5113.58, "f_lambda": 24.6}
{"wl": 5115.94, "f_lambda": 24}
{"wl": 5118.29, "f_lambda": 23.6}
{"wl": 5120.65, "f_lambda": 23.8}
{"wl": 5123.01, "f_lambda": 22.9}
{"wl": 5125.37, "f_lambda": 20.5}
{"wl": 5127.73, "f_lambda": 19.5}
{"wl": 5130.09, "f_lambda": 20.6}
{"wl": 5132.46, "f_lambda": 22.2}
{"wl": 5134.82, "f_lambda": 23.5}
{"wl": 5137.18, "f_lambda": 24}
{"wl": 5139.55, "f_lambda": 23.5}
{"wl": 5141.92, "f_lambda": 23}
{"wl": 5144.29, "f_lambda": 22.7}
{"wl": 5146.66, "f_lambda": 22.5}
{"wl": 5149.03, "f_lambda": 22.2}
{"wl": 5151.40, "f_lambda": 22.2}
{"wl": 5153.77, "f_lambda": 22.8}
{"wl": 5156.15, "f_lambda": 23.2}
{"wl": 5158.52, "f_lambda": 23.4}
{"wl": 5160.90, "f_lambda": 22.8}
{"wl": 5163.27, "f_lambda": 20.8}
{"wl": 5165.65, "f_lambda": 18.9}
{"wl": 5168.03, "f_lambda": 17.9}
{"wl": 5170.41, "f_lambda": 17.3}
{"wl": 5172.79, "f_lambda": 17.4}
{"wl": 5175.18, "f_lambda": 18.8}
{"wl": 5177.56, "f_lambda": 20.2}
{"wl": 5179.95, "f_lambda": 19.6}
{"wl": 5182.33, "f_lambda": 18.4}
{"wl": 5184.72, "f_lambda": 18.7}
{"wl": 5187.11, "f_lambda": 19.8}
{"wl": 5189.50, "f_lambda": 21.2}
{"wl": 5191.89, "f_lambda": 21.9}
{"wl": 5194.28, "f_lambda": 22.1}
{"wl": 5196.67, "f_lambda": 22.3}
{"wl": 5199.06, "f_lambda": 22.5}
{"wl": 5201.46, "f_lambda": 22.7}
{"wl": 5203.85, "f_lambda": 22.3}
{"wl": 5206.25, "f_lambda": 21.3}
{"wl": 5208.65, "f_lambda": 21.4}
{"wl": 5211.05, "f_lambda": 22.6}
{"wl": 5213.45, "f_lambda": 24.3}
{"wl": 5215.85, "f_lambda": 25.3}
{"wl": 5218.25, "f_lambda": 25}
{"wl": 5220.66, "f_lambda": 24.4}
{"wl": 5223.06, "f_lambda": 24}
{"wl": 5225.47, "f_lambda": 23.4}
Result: 1.0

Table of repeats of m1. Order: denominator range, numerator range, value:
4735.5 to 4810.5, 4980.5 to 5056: 0.97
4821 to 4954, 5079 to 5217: 0.93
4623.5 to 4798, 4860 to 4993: 1.05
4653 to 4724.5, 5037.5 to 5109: 1.07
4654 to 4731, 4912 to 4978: 1.12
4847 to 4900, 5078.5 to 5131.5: 1.03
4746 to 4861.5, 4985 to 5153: 0.98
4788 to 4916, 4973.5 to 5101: 0.99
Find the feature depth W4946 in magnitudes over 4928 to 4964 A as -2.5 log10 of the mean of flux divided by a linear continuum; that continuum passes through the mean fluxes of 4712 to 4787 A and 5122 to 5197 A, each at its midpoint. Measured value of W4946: -0.14 mag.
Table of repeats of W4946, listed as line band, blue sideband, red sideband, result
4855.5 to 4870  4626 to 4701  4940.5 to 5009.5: 0.127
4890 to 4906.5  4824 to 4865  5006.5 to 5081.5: -0.042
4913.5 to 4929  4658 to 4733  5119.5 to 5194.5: -0.093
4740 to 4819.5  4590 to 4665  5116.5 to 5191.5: -0.068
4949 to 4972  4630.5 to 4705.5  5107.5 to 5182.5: -0.153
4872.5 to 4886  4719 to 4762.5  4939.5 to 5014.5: 0.026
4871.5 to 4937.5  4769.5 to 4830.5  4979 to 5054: -0.010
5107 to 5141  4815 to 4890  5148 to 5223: -0.055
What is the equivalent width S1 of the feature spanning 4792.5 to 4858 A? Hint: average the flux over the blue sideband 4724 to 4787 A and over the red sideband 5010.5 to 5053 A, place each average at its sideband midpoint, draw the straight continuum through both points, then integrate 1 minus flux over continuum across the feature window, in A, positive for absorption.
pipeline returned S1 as -2.3 A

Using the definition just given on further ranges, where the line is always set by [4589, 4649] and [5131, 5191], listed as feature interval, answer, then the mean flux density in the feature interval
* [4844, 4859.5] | -1.0 A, 23.5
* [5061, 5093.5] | -4.1 A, 24.1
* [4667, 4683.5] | 1.2 A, 21.2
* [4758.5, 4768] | -0.4 A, 23.3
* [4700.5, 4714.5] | 0.6 A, 21.7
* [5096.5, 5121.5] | -3.0 A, 23.8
